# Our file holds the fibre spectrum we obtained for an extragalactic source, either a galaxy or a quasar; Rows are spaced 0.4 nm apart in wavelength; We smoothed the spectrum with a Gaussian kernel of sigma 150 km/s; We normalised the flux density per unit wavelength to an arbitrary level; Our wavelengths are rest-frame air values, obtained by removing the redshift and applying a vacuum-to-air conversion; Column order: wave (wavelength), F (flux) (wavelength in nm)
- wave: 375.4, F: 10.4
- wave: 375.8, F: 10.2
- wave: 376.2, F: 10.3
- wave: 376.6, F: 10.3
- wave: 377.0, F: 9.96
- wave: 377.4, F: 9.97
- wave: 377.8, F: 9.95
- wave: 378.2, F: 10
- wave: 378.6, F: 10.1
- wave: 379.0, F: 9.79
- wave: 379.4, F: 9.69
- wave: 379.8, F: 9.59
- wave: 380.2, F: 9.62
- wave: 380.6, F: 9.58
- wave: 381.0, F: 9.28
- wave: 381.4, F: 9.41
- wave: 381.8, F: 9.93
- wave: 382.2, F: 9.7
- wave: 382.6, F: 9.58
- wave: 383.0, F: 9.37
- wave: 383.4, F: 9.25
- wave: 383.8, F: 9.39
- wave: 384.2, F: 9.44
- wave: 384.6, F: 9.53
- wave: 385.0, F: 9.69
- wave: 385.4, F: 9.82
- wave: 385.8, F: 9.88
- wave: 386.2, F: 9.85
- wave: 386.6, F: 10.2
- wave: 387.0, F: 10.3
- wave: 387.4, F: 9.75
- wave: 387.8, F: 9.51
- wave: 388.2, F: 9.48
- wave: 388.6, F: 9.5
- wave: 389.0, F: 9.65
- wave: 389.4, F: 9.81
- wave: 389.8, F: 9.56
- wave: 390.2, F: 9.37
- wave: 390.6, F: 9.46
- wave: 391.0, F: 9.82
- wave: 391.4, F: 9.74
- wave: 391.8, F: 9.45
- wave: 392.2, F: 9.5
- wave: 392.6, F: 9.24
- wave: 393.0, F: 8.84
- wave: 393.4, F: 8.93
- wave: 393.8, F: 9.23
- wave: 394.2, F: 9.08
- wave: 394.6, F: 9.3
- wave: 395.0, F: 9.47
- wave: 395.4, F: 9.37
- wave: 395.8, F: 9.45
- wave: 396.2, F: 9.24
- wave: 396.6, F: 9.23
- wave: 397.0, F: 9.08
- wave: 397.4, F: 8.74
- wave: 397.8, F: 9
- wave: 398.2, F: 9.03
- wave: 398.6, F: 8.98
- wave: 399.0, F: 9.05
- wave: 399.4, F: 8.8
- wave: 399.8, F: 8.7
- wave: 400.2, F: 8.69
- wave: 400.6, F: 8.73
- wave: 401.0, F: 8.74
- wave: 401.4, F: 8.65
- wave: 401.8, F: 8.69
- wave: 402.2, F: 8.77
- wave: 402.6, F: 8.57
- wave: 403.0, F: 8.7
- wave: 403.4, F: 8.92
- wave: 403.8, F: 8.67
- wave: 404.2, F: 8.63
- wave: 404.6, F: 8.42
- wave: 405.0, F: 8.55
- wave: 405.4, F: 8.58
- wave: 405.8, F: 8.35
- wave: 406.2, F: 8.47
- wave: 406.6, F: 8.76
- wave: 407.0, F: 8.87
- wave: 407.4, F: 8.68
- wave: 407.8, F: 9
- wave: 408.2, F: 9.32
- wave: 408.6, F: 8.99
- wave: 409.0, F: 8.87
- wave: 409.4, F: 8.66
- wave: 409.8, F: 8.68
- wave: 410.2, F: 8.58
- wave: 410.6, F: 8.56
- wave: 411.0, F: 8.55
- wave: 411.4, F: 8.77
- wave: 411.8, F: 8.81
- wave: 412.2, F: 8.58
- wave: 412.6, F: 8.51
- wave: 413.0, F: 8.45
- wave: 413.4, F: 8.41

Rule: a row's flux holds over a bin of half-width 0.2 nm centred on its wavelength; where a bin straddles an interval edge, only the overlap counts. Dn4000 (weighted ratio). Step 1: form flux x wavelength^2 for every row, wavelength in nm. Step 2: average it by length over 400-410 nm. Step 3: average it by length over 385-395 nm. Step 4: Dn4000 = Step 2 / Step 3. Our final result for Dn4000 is 1.0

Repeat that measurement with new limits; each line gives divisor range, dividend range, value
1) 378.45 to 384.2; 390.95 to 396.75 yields 1.04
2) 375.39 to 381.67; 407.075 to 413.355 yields 1.04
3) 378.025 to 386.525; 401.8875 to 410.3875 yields 1.02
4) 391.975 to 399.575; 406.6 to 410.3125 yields 1.03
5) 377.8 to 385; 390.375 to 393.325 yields 1.03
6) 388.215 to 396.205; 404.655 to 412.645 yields 1.00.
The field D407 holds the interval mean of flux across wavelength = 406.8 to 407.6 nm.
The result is 8.77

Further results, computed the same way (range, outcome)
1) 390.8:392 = 9.67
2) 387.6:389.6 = 9.59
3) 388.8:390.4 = 9.6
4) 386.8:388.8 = 9.71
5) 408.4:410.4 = 8.76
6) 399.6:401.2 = 8.72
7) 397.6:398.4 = 9.02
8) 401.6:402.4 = 8.73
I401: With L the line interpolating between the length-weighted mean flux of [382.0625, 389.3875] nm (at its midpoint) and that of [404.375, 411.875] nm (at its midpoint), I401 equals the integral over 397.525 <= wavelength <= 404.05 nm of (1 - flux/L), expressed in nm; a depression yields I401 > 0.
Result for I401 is 0.17 nm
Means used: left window 9.66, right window 8.71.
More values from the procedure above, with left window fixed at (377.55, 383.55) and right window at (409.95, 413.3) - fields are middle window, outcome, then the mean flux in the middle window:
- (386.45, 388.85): -0.092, 9.78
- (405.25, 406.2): 0.037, 8.46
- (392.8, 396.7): -0.017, 9.21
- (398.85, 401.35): 0.061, 8.77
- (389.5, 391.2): -0.044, 9.57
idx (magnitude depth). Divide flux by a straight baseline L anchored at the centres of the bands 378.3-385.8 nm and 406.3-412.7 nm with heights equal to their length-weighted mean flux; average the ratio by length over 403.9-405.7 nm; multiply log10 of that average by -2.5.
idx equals 0.046 mag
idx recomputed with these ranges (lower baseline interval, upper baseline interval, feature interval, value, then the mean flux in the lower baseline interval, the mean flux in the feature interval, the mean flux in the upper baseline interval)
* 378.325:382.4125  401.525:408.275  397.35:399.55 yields 0.000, 9.67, 8.95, 8.69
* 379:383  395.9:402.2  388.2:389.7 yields -0.039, 9.6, 9.62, 8.9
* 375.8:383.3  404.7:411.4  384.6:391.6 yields -0.029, 9.79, 9.72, 8.71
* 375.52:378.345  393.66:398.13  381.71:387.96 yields 0.003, 10.1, 9.7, 9.19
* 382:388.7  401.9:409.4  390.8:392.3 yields -0.030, 9.66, 9.64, 8.73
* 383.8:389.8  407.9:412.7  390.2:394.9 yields 0.018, 9.73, 9.33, 8.75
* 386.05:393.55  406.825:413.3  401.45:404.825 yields 0.044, 9.58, 8.67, 8.74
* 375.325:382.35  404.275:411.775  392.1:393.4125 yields 0.022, 9.87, 9.13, 8.7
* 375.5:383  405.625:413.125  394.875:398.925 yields 0.003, 9.83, 9.15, 8.71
